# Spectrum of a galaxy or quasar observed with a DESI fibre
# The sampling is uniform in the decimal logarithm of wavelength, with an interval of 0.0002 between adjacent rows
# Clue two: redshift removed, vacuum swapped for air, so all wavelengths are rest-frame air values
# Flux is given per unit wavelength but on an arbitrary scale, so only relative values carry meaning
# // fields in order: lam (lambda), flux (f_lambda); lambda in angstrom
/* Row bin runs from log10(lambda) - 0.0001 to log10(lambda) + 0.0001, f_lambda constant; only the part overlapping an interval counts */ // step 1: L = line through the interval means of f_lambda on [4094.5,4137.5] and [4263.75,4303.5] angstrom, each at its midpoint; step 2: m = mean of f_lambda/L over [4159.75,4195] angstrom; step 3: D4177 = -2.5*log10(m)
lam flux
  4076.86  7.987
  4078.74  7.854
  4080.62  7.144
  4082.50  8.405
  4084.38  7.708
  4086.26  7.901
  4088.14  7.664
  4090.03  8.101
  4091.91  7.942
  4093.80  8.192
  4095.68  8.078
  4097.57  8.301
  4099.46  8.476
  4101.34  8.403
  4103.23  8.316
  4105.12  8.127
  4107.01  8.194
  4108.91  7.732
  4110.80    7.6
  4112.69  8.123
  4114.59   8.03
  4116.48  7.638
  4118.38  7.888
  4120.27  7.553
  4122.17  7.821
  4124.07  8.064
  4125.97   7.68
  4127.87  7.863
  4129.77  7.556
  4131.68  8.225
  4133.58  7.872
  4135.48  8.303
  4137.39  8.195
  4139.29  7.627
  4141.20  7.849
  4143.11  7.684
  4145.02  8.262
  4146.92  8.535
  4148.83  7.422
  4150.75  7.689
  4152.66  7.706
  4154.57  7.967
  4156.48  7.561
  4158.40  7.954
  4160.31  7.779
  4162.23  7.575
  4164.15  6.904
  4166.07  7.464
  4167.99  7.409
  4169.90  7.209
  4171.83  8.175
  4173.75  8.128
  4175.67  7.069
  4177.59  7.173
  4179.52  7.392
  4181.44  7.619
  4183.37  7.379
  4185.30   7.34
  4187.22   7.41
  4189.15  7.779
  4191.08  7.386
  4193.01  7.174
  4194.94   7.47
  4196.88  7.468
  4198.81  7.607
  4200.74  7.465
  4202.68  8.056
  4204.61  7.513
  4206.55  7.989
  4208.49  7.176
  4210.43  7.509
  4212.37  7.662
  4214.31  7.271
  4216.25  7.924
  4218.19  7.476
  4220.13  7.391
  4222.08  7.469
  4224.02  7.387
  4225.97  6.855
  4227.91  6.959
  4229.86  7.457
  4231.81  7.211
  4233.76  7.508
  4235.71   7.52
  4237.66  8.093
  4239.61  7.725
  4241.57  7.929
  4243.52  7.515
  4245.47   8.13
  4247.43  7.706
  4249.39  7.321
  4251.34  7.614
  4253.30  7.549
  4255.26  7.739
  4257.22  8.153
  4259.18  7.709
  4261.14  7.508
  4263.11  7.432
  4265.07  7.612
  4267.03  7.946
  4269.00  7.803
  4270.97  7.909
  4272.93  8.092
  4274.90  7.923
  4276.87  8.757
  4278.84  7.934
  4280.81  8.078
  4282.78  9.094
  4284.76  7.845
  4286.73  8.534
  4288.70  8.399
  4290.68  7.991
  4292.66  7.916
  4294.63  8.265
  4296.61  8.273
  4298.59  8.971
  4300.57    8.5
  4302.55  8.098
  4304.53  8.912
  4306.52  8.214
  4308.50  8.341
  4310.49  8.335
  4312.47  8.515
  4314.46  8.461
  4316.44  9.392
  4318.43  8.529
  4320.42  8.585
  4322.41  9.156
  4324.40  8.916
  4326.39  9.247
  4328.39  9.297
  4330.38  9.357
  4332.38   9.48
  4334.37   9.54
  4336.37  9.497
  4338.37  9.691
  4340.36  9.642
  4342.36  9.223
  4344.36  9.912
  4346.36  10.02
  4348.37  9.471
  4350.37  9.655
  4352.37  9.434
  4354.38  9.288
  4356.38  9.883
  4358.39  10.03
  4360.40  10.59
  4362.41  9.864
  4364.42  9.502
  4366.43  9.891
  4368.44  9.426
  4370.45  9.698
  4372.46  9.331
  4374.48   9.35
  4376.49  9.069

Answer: 0.09 mag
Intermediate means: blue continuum 8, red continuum 8.19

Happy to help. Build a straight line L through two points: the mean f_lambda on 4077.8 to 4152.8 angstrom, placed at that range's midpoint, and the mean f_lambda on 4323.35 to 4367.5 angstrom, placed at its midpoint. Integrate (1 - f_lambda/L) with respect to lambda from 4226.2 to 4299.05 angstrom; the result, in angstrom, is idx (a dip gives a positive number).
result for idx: 9.2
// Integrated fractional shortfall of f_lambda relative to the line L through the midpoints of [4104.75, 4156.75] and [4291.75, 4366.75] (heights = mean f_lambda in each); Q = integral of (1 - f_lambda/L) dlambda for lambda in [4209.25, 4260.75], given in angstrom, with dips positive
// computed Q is 5.9 angstrom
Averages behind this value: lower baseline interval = 7.89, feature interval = 7.57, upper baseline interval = 9.15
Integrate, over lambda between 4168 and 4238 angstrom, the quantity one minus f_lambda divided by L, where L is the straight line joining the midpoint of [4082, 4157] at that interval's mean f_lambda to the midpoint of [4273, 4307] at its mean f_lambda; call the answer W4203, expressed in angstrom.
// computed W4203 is 5.6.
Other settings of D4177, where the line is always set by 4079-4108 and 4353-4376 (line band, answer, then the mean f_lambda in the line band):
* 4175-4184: 0.17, 7.33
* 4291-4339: 0.07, 8.79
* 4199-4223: 0.16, 7.58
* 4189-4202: 0.16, 7.47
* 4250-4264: 0.18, 7.66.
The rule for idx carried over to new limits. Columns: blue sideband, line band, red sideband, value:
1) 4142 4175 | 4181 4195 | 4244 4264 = 0.5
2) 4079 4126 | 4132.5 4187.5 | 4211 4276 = 1.0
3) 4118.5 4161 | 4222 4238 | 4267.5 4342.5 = 1.8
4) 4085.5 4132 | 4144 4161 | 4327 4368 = 0.8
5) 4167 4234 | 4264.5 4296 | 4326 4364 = 1.9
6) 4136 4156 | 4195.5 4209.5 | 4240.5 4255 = 0.3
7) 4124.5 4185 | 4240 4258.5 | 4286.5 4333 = 1.2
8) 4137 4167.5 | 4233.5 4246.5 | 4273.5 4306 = 0.5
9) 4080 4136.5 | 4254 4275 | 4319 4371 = 2.8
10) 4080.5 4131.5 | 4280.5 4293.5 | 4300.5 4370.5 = 1.0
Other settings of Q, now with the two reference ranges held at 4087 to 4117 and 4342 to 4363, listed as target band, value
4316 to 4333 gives 0.9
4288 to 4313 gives 2.8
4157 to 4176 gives 2.1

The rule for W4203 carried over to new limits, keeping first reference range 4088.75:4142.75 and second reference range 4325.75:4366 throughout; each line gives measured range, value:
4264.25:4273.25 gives 1.2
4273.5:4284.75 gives 1.0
